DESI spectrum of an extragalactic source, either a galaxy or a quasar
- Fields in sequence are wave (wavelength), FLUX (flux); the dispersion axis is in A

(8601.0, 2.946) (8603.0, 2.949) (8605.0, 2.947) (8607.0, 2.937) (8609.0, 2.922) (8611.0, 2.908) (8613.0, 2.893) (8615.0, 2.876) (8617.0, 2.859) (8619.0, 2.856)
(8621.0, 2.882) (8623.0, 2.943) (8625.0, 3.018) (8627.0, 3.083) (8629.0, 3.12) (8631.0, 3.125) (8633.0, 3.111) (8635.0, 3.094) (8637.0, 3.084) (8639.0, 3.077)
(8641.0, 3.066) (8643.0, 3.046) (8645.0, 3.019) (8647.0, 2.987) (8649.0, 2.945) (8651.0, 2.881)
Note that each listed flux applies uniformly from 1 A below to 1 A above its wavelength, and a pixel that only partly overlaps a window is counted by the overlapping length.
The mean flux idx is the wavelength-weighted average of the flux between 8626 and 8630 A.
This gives 3.1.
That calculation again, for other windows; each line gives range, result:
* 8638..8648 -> 3.04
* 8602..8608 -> 2.94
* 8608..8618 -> 2.89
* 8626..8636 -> 3.11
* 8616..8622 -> 2.87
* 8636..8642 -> 3.08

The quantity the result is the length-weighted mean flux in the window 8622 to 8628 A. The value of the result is 3.01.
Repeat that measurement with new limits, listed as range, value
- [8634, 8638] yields 3.09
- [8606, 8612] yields 2.92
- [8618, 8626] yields 2.92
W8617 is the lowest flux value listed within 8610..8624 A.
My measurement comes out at 2.856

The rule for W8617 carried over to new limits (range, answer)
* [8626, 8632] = 3.083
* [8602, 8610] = 2.922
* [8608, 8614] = 2.893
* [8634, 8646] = 3.019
